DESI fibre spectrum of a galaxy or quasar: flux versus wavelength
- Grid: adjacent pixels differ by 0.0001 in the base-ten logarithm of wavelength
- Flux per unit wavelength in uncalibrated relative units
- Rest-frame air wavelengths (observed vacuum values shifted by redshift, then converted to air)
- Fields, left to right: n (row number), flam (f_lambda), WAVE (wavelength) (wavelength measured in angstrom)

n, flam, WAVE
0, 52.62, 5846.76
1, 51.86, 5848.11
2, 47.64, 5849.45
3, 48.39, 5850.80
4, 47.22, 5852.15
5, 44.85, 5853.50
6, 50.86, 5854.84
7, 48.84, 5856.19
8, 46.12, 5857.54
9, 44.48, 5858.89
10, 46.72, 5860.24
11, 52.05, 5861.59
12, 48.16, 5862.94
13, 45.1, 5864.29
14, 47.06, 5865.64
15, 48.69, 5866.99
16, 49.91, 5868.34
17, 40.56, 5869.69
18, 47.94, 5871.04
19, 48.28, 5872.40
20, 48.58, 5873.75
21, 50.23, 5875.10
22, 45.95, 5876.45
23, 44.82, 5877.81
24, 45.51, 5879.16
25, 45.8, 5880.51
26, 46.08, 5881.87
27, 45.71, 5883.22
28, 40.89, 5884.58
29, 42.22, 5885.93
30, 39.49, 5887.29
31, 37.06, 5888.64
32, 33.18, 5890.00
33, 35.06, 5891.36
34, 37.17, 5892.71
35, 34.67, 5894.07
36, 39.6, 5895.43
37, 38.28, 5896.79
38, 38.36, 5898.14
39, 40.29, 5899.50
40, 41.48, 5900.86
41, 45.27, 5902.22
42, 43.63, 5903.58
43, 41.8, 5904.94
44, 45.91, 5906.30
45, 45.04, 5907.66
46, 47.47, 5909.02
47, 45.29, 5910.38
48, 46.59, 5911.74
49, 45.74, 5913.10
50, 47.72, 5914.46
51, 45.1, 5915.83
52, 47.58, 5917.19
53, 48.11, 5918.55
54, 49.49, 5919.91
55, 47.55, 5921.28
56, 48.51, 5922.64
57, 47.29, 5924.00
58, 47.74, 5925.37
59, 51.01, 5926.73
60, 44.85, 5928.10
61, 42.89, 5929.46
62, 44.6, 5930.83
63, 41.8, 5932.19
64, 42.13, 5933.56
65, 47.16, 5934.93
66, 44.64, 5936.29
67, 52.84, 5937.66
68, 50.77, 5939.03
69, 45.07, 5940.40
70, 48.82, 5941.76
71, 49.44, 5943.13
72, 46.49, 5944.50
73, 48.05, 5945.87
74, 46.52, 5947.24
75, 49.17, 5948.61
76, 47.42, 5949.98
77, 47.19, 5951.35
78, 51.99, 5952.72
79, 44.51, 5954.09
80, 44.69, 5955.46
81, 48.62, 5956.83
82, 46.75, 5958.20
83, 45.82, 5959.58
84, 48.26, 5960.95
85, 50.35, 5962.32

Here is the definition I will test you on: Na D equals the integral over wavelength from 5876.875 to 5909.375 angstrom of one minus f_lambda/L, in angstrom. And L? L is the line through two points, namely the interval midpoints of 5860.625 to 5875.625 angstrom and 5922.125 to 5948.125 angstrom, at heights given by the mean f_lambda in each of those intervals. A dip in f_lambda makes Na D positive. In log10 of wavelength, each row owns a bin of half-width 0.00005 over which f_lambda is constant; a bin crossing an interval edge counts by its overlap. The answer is 4.1 angstrom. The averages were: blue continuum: 47.8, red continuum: 46.9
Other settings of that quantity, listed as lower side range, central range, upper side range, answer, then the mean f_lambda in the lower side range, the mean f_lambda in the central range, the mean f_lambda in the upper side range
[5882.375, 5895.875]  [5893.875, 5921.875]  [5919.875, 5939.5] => -1.18 angstrom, 38.6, 44.2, 46.7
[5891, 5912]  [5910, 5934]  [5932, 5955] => -1.08 angstrom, 41.6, 46.4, 47.4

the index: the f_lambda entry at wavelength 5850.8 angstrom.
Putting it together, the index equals 48.39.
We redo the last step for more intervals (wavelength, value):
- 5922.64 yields 48.51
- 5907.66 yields 45.04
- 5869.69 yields 40.56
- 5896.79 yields 38.28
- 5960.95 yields 48.26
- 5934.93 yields 47.16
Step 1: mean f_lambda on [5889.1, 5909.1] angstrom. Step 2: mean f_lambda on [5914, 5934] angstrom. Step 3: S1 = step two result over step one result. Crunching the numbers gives 1.15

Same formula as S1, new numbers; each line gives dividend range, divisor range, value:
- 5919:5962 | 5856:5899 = 1.08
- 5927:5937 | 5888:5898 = 1.21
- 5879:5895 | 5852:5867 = 0.84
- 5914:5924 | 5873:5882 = 1.02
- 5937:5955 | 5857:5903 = 1.11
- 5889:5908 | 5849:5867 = 0.84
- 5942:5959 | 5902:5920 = 1.03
